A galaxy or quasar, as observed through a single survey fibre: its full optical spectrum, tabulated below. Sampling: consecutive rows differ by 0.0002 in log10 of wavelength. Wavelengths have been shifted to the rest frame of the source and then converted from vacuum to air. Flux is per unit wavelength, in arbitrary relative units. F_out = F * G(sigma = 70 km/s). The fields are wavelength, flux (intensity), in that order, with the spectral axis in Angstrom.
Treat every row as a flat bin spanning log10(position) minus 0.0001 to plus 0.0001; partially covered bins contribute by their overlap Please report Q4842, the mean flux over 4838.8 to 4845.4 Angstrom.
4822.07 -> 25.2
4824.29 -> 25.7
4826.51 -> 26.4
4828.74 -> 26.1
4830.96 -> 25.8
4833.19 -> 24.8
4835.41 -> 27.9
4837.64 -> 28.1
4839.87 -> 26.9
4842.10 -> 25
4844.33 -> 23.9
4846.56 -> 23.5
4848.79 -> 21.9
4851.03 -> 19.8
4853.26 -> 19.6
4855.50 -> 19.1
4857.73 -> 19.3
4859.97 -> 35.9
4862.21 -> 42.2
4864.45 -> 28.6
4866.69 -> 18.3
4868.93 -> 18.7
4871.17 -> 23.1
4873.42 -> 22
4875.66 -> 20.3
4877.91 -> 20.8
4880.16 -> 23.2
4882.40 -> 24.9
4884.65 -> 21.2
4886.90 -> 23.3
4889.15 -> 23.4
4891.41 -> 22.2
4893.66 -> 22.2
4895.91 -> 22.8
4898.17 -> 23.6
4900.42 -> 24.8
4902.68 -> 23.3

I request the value 25.3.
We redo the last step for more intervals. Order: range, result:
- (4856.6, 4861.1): 27.6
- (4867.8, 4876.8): 21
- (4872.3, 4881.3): 21.6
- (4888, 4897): 22.7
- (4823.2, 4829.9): 26.1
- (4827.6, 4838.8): 26.5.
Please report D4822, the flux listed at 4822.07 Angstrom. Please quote 25.2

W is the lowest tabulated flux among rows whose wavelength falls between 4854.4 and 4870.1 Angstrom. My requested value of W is 18.3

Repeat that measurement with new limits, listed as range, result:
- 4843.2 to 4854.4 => 19.6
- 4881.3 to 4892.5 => 21.2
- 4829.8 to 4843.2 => 24.8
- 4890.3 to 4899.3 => 22.2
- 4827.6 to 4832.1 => 25.8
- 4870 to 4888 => 20.3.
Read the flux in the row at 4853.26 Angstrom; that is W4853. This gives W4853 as 19.6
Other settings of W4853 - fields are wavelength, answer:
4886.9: 23.3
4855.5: 19.1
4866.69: 18.3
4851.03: 19.8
